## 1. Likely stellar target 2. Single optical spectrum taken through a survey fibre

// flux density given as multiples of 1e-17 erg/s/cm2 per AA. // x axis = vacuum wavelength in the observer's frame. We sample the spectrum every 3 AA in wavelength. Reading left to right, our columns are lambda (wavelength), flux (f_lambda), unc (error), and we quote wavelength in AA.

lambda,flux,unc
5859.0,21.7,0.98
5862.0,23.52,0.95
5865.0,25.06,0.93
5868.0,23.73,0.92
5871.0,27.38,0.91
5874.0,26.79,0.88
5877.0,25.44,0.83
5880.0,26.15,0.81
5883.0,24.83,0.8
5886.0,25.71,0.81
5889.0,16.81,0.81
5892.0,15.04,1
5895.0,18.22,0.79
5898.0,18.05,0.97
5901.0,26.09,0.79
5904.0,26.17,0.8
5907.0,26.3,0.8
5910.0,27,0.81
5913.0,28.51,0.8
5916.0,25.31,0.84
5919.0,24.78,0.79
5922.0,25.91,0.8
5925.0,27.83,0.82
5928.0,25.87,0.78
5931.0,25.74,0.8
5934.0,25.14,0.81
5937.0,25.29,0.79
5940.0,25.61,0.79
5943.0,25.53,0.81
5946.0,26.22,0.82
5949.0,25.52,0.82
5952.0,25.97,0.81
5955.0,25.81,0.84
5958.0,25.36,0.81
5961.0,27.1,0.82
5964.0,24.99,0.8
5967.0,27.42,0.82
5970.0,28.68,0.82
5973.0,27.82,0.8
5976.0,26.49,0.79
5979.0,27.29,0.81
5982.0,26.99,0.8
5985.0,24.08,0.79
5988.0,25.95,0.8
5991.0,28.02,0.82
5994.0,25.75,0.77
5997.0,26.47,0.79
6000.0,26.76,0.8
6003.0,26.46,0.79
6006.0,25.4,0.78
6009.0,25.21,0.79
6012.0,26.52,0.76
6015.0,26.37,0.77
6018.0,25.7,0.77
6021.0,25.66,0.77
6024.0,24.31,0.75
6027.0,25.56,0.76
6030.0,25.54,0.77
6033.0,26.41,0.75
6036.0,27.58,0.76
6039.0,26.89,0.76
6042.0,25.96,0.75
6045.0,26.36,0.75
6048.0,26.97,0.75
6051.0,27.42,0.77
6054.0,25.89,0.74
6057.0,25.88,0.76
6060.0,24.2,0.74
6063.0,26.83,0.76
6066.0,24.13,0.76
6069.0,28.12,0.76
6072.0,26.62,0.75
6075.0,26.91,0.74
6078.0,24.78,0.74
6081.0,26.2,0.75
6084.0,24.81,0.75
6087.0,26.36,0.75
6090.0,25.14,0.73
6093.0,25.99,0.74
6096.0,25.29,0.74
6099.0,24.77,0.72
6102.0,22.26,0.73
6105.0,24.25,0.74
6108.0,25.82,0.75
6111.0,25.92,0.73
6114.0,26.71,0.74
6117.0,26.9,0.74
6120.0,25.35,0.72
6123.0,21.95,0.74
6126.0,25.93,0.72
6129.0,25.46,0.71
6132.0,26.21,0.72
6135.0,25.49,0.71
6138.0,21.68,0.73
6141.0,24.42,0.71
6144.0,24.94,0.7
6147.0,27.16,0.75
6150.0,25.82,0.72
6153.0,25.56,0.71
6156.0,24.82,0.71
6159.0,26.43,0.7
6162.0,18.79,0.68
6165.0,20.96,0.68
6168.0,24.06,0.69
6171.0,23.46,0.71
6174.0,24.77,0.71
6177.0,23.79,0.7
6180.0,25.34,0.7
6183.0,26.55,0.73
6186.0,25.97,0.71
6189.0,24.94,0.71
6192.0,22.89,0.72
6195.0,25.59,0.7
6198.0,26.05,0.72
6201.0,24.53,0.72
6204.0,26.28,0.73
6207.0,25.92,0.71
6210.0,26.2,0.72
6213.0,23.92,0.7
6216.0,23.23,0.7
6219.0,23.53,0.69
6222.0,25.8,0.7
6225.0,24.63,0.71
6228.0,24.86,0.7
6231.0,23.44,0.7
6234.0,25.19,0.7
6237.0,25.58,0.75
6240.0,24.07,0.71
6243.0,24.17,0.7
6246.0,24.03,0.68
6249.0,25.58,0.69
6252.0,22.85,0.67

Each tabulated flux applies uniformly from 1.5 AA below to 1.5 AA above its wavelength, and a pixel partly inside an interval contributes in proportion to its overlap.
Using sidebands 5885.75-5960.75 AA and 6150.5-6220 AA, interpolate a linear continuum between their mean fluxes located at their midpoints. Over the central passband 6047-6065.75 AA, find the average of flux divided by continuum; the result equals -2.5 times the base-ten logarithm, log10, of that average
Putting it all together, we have -0.06 mag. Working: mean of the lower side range 24.6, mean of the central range 26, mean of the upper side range 24.5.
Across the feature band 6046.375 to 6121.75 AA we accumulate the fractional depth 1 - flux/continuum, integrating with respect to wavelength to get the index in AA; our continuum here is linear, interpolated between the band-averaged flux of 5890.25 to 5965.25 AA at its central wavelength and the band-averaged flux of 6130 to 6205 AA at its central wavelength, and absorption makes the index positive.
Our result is -3.01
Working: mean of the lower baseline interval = 24.9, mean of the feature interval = 25.7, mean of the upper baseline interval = 24.7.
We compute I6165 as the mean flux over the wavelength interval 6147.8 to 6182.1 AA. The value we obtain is 24.1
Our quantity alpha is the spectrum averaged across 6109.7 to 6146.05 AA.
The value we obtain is 25.1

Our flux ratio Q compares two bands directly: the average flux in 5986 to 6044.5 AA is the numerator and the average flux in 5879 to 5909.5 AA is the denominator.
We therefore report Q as 1.16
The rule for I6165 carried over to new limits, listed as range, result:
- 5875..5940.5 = 24.4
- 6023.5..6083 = 26.1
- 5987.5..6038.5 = 26.1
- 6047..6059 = 26.4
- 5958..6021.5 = 26.4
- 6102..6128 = 25.2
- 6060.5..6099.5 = 25.8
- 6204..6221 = 24.7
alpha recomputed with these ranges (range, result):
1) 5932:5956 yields 25.6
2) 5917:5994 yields 26.2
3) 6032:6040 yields 27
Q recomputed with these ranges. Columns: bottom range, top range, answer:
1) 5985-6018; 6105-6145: 0.96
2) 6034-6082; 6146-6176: 0.92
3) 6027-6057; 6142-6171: 0.92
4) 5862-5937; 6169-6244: 1.01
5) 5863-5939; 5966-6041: 1.07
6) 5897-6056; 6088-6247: 0.95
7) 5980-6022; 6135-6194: 0.93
